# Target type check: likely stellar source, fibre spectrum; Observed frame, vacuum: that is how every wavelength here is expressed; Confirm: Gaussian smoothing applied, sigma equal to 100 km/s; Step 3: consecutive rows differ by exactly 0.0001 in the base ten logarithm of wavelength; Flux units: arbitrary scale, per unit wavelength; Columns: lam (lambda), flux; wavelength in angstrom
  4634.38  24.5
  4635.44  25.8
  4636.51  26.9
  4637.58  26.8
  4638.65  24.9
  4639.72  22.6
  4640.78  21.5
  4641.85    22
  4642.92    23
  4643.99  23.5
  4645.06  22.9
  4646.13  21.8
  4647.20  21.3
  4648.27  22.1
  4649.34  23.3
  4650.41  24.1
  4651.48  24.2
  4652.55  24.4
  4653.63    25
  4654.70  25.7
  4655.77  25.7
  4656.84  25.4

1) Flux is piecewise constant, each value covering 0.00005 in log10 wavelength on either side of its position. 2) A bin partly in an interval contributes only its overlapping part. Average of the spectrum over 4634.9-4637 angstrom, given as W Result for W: 26.4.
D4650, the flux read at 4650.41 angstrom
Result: 24.1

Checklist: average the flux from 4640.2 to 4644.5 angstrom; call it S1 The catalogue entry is 22.5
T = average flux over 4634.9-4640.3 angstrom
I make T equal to 25.4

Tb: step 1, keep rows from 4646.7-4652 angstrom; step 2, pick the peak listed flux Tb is 24.2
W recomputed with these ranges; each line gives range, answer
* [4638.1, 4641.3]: 23.1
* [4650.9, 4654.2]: 24.5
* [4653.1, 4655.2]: 25.4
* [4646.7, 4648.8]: 21.7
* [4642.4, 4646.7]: 22.8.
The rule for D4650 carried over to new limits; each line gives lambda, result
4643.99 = 23.5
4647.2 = 21.3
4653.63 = 25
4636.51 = 26.9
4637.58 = 26.8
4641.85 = 22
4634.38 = 24.5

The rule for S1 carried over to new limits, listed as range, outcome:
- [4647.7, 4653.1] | 23.6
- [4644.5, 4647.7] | 22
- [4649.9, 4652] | 24.2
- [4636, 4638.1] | 26.8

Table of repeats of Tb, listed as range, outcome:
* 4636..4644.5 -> 26.9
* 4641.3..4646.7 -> 23.5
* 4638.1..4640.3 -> 24.9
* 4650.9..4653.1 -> 24.4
